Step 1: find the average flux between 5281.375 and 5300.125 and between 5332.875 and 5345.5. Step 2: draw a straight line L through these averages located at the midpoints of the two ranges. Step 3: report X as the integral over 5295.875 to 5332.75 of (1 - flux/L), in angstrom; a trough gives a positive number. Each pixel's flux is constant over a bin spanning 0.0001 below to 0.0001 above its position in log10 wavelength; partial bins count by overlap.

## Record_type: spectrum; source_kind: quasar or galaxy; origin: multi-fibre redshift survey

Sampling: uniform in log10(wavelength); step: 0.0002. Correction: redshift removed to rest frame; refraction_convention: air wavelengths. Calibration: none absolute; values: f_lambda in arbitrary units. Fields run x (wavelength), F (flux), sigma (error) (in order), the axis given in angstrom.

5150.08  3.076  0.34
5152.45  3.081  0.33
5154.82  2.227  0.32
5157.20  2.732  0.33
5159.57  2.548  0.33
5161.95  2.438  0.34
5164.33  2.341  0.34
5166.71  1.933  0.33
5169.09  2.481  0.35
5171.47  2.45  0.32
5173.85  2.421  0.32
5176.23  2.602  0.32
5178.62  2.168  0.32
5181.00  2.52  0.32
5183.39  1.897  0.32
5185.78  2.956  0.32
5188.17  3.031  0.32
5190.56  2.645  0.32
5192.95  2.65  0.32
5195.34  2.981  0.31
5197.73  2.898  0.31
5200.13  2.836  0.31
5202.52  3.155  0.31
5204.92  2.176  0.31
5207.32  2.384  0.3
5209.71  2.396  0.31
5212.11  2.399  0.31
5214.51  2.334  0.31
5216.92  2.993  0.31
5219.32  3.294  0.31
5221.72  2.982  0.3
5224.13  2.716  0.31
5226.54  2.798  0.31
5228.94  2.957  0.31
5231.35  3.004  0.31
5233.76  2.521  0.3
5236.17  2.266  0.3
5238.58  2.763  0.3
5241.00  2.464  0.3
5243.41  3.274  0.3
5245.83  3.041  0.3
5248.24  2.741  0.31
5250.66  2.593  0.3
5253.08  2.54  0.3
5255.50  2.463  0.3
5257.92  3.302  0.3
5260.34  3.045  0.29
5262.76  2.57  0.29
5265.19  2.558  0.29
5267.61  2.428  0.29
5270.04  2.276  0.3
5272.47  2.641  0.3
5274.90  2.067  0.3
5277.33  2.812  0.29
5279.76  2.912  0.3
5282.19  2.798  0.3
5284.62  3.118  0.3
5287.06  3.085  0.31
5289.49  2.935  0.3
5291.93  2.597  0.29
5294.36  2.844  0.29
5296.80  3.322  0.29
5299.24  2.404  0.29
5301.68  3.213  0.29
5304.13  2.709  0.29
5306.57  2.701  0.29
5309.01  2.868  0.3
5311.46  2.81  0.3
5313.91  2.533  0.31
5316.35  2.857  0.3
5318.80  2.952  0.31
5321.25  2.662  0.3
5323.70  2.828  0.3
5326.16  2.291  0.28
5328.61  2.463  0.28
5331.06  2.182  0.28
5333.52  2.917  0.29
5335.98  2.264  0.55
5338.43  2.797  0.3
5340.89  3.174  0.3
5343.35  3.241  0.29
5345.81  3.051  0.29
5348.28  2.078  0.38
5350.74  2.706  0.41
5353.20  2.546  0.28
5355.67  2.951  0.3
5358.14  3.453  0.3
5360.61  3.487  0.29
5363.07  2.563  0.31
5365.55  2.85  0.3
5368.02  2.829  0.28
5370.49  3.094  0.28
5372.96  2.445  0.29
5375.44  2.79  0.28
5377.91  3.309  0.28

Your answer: 2.3 angstrom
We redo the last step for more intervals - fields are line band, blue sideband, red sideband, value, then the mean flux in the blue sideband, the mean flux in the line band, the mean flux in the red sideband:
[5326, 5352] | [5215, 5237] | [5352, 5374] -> 2.1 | 2.83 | 2.67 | 2.92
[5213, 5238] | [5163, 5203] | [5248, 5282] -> -1.6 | 2.58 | 2.78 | 2.64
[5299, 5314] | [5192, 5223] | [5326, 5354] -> -0.6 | 2.73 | 2.79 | 2.66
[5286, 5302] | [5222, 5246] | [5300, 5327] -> -0.7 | 2.78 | 2.9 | 2.77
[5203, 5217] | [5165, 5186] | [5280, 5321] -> 0.3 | 2.35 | 2.44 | 2.86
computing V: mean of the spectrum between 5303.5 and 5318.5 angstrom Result 2.76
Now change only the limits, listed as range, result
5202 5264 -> 2.73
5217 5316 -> 2.78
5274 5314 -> 2.82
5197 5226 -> 2.71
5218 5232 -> 2.96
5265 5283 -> 2.56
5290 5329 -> 2.76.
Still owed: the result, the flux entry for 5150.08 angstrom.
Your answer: 3.076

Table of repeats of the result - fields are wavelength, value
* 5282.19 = 2.798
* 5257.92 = 3.302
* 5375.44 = 2.79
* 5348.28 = 2.078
